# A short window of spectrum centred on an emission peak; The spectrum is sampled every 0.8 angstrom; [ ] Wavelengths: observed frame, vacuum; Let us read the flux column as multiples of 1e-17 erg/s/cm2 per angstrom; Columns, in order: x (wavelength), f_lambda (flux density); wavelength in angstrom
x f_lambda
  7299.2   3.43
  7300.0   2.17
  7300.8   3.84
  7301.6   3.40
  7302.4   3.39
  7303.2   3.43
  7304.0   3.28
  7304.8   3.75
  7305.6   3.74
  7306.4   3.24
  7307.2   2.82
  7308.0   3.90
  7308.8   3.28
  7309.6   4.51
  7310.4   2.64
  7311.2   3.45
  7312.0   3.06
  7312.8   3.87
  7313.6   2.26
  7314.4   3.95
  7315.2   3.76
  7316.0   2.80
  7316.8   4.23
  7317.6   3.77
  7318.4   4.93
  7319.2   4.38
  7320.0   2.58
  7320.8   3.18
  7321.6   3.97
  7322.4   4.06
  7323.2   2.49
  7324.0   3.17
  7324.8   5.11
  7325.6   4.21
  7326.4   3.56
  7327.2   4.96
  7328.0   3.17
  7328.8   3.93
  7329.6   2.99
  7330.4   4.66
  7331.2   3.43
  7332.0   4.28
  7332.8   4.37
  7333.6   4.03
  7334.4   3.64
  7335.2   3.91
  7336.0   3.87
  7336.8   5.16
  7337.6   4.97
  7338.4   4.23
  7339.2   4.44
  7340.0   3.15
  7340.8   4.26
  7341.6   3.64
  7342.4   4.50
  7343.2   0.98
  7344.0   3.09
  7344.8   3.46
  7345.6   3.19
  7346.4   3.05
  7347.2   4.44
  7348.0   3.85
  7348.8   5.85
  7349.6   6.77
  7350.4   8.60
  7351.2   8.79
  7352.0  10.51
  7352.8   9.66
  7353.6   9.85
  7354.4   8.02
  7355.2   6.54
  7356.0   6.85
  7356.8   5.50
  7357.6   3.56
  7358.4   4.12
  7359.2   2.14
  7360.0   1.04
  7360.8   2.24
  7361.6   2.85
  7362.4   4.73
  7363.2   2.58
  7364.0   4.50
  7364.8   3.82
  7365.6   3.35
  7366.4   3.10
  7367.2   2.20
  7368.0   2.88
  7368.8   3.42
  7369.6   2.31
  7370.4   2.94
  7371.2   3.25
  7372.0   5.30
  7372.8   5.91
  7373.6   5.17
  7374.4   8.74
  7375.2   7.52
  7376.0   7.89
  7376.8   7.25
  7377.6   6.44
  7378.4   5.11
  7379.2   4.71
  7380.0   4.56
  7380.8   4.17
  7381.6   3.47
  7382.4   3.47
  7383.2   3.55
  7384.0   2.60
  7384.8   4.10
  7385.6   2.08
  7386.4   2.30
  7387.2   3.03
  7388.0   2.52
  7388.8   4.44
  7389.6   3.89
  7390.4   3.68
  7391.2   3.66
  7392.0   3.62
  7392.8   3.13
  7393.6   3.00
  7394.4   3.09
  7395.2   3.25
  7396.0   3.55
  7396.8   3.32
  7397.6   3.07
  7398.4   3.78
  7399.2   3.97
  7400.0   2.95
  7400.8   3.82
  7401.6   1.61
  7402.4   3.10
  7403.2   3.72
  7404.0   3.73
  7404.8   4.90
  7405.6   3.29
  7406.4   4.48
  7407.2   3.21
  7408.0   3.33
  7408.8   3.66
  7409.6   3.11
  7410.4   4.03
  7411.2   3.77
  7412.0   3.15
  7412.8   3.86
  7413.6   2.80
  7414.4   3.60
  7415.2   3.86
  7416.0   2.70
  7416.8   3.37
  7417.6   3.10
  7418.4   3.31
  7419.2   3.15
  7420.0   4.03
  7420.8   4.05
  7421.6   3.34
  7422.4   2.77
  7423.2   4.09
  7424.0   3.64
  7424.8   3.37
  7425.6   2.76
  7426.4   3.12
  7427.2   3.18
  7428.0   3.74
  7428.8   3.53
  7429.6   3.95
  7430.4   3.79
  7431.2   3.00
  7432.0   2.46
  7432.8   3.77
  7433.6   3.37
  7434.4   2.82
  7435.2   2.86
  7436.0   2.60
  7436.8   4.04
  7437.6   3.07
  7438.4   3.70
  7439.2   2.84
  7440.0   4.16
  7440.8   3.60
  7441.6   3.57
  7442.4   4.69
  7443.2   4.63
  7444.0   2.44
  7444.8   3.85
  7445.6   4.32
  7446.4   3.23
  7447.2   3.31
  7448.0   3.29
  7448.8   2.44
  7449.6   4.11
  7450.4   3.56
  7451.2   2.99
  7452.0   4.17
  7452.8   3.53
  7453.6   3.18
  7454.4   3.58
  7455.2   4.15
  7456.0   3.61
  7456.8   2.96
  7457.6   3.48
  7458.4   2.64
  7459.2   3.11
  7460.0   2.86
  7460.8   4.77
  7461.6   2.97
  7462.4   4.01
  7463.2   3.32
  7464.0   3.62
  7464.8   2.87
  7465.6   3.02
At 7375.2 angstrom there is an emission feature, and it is [N II] 6583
